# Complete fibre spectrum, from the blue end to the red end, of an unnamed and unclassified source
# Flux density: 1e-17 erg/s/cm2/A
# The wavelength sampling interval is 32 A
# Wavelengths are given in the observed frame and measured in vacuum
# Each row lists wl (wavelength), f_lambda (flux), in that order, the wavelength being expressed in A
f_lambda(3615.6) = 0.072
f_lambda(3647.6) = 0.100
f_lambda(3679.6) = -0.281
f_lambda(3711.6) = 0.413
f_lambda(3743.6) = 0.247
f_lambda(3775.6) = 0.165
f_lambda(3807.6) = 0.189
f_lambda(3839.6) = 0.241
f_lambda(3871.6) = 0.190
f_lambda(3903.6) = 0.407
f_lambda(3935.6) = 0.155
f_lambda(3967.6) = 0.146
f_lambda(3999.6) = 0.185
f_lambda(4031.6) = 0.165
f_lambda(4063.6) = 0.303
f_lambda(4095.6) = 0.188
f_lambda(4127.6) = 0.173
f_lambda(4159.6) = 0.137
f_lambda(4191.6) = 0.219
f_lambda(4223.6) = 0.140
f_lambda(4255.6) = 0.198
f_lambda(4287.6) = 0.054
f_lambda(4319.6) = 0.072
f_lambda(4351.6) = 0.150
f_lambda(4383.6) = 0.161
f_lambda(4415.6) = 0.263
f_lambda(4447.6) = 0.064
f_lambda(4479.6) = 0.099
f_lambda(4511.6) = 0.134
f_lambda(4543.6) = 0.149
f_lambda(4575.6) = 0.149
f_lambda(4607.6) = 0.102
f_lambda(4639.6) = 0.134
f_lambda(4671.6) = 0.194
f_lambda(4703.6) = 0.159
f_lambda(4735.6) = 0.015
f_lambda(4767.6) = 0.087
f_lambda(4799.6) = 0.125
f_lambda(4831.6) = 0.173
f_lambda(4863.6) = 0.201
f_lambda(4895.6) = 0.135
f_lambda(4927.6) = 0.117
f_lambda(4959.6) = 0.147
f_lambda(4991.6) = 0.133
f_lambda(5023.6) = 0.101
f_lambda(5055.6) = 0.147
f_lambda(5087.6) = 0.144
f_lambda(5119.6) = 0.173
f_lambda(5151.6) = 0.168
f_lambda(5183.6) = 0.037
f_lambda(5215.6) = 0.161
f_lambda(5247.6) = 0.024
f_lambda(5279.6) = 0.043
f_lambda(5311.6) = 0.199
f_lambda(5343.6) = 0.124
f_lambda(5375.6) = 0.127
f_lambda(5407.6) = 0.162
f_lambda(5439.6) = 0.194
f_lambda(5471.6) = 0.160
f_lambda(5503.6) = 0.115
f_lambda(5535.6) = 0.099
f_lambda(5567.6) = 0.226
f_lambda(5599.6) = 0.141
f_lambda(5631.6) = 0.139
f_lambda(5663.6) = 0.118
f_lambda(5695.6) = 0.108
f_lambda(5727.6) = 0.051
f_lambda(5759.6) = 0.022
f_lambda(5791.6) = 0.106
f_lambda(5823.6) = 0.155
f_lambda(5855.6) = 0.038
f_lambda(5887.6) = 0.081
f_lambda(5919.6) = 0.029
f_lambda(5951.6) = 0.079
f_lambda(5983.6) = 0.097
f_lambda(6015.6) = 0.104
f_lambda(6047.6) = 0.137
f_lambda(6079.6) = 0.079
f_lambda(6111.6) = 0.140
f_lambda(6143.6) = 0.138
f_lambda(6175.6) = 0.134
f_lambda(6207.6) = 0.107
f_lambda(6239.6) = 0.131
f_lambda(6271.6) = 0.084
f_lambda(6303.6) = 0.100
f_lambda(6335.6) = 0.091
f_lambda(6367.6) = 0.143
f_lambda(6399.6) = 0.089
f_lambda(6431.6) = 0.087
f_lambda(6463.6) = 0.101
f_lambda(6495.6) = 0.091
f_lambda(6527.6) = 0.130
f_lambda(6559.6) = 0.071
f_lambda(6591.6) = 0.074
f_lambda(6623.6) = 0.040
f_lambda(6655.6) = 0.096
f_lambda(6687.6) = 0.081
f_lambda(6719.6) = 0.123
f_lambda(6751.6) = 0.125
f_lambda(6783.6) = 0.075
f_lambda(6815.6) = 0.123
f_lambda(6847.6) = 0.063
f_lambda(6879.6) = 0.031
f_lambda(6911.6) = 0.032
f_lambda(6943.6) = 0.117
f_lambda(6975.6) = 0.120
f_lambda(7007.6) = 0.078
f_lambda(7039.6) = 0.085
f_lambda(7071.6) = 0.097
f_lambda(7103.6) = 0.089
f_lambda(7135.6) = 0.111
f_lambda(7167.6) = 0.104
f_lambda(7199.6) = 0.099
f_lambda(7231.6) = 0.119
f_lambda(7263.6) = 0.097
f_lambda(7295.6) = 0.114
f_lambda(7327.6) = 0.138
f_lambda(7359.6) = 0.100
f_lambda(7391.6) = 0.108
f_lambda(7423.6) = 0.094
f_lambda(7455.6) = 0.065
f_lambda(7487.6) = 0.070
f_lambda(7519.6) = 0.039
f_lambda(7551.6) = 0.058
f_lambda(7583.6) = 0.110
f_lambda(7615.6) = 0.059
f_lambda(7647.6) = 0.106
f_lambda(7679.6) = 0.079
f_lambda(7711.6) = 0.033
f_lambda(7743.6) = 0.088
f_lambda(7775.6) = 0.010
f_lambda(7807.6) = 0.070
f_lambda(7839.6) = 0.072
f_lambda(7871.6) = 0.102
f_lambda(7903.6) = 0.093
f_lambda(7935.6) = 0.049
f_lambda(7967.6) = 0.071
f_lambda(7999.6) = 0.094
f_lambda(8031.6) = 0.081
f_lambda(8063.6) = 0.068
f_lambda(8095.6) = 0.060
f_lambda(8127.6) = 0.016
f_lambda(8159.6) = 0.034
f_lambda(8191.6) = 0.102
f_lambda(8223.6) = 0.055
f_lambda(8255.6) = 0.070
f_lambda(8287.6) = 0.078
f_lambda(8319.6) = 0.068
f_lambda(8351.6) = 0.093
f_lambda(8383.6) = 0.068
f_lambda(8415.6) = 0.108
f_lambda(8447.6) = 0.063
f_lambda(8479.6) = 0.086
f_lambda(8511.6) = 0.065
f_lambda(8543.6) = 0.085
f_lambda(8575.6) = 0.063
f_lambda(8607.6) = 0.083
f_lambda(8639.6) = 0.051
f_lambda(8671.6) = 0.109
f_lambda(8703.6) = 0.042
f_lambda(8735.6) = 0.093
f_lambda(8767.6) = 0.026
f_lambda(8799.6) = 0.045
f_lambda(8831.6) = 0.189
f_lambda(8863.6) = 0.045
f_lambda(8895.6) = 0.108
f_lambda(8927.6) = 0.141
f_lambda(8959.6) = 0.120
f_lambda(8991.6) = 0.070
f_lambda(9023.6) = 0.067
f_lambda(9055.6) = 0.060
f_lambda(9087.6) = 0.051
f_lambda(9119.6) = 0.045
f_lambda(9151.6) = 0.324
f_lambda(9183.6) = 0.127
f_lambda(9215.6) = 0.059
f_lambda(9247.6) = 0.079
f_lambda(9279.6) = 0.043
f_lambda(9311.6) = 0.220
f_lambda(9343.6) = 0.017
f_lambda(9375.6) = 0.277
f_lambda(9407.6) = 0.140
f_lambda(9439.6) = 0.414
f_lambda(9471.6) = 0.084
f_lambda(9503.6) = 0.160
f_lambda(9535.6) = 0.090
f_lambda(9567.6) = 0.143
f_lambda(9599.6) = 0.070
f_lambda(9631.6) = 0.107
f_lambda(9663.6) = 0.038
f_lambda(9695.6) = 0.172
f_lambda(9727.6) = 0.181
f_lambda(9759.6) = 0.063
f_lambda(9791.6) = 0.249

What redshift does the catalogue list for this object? 1.458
